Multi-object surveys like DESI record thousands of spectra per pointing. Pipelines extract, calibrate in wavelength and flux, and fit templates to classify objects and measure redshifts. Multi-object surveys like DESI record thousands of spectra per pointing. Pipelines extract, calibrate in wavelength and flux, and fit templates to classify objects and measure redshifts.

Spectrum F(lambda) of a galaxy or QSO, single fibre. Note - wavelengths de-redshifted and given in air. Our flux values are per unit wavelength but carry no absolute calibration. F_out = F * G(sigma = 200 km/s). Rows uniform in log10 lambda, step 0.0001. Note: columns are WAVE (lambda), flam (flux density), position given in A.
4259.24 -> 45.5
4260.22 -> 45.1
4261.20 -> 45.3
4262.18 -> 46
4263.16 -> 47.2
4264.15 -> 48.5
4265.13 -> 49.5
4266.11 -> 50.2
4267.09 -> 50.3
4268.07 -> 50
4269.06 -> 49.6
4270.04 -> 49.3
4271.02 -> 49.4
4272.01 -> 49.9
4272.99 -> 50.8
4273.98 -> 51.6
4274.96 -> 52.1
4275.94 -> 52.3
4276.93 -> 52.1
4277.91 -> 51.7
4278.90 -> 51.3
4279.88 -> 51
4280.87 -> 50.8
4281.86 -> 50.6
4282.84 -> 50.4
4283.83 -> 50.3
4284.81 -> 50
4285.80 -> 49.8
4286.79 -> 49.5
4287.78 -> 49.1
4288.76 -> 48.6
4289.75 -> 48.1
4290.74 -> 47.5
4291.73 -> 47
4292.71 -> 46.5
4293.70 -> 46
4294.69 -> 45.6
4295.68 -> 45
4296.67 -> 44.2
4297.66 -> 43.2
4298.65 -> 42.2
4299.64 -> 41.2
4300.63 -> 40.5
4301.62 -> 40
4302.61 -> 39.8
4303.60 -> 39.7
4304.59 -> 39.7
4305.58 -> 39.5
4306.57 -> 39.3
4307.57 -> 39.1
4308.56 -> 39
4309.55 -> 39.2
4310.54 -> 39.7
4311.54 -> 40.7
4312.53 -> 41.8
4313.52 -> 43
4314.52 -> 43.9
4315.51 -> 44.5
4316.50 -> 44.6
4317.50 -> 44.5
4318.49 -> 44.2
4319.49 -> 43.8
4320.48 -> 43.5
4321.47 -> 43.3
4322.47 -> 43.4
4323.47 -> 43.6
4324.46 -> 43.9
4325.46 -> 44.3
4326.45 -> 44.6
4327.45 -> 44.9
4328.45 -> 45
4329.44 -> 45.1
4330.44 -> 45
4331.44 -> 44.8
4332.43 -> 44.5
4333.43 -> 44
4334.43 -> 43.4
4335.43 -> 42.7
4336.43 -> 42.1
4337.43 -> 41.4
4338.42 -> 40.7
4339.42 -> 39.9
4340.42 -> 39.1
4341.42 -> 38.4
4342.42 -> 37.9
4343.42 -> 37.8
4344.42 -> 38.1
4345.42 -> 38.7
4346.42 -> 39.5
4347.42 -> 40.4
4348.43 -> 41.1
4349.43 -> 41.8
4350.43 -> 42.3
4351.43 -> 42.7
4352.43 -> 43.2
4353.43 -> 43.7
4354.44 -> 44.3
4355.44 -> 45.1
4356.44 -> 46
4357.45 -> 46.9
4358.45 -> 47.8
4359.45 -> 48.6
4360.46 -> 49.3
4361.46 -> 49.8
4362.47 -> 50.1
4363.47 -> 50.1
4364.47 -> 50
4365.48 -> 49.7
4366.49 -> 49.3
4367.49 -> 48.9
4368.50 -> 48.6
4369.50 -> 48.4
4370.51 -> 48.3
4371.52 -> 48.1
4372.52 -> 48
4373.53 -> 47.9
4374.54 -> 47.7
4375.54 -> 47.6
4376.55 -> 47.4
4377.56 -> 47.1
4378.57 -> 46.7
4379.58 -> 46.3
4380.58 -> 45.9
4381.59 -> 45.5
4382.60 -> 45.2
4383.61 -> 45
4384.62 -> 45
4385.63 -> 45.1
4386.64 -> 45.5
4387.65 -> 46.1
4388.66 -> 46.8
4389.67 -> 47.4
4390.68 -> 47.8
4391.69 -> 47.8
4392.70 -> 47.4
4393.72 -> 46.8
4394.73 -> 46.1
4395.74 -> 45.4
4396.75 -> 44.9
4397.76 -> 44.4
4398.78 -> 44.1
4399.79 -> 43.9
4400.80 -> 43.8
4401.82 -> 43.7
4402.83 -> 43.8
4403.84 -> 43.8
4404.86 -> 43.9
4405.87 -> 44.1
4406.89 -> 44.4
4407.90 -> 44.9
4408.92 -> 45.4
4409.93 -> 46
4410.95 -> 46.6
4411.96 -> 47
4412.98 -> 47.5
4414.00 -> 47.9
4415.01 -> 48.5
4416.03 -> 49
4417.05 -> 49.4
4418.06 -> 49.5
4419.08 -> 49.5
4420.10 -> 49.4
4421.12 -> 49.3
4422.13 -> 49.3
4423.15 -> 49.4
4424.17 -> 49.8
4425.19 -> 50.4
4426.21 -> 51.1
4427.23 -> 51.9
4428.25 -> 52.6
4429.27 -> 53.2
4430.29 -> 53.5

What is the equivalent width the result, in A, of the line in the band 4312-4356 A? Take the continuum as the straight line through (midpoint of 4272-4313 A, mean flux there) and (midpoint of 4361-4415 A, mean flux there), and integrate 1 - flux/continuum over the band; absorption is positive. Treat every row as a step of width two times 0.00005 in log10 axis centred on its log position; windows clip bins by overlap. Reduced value 3.4 A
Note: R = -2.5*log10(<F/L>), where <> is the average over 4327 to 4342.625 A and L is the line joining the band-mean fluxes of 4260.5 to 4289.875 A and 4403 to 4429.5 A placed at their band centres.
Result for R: 0.157 mag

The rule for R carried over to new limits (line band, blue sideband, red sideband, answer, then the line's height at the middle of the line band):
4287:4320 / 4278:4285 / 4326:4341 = 0.11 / 47.5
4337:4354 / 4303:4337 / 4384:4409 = 0.08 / 43.6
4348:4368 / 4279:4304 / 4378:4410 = -0.02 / 45.7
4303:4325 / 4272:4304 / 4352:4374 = 0.14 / 47.6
